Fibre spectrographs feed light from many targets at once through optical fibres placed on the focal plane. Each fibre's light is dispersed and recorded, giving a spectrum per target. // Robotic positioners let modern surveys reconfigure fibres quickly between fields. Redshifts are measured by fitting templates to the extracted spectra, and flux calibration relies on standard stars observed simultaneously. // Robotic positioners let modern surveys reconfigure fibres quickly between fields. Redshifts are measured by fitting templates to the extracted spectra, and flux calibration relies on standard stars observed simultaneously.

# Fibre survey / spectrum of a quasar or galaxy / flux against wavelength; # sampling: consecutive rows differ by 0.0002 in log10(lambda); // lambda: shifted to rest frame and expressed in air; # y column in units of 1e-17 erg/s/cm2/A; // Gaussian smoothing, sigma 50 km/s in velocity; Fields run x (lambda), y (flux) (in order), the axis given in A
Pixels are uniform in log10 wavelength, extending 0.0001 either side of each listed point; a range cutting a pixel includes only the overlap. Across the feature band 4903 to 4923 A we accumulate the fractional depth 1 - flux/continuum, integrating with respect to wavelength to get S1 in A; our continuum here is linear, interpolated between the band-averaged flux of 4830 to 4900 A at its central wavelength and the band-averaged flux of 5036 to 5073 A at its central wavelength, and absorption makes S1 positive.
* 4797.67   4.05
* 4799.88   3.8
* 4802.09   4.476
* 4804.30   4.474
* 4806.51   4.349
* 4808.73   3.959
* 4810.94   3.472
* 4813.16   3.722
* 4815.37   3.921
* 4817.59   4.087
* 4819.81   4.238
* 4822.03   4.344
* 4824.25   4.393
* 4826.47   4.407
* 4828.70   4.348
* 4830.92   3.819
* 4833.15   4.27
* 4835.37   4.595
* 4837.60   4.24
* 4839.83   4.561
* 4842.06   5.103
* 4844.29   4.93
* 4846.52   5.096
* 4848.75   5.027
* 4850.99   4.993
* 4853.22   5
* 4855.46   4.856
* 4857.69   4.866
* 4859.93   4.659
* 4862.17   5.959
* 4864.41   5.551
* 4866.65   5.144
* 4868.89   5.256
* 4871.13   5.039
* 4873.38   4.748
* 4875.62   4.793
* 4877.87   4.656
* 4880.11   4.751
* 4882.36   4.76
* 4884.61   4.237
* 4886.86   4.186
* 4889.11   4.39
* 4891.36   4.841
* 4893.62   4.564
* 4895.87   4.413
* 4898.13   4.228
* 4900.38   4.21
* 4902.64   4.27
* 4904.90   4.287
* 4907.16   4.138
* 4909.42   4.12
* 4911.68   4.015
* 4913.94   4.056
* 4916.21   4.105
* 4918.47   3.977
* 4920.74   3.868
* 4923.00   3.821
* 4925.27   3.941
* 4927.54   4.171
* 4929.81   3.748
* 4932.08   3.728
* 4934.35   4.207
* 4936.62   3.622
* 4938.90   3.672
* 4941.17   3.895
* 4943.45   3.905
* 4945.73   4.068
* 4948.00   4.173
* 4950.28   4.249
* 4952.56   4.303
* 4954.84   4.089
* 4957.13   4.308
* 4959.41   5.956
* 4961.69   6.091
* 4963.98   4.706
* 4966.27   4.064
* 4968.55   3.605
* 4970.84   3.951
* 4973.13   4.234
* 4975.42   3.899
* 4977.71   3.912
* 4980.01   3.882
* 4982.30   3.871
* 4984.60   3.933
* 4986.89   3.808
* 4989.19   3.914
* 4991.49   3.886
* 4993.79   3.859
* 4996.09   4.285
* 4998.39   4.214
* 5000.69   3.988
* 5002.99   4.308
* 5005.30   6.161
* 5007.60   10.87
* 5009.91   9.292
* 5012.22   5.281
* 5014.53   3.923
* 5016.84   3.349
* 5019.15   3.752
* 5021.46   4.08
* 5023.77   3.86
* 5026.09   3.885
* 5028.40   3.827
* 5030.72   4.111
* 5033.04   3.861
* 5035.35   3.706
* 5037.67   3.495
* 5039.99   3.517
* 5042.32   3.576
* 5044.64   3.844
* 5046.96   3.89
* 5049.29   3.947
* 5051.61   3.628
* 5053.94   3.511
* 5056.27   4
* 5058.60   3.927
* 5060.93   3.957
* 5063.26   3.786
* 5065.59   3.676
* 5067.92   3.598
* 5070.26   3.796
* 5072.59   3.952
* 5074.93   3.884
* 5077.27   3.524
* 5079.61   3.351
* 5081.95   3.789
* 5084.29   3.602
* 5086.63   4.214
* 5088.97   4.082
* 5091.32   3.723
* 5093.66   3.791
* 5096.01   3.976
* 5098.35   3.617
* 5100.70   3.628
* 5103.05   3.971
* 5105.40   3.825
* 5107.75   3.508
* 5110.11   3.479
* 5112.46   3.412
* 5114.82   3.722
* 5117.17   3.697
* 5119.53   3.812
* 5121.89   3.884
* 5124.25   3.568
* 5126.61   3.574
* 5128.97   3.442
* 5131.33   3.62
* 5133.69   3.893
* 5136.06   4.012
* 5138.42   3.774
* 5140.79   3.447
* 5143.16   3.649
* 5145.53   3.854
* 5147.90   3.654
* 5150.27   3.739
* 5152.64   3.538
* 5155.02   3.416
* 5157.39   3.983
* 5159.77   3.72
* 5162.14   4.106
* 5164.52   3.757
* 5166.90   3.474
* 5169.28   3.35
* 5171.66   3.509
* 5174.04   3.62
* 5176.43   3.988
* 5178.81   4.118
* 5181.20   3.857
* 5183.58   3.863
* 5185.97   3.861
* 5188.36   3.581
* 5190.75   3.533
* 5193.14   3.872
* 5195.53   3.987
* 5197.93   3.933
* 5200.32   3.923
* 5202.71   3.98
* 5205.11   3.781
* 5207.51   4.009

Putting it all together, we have 1.9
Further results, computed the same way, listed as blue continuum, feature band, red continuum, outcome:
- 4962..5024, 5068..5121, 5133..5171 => 3.70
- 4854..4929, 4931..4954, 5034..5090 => 1.60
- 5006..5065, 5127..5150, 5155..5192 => 1.17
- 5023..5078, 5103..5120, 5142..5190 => 0.46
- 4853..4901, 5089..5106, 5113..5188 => 0.51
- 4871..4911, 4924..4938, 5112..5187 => 1.44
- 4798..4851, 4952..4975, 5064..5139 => -2.73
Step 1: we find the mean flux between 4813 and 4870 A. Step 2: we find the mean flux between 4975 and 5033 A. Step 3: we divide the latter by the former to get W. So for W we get 1.0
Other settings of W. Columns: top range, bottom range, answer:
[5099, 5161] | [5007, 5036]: 0.77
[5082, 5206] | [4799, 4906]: 0.82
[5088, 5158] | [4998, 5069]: 0.85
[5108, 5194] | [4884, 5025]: 0.85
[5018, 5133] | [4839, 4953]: 0.84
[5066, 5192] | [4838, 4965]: 0.83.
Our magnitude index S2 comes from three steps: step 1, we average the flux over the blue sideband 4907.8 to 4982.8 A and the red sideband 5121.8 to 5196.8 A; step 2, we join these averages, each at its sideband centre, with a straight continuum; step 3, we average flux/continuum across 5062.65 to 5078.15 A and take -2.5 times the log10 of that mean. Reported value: 0.04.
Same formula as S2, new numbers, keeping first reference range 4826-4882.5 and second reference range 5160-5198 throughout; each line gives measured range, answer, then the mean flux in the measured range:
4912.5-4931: 0.16 mag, 3.96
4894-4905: 0.09 mag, 4.3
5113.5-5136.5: 0.07 mag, 3.71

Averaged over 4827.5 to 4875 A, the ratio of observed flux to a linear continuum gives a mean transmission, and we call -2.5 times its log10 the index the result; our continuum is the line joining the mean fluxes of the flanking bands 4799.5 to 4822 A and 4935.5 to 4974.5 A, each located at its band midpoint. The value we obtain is -0.18 mag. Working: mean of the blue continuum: 4.07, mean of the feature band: 4.86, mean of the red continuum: 4.29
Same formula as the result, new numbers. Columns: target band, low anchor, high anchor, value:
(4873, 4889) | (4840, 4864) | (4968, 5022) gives 0.09 mag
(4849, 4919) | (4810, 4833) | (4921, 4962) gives -0.12 mag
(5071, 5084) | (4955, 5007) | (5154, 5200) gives 0.11 mag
